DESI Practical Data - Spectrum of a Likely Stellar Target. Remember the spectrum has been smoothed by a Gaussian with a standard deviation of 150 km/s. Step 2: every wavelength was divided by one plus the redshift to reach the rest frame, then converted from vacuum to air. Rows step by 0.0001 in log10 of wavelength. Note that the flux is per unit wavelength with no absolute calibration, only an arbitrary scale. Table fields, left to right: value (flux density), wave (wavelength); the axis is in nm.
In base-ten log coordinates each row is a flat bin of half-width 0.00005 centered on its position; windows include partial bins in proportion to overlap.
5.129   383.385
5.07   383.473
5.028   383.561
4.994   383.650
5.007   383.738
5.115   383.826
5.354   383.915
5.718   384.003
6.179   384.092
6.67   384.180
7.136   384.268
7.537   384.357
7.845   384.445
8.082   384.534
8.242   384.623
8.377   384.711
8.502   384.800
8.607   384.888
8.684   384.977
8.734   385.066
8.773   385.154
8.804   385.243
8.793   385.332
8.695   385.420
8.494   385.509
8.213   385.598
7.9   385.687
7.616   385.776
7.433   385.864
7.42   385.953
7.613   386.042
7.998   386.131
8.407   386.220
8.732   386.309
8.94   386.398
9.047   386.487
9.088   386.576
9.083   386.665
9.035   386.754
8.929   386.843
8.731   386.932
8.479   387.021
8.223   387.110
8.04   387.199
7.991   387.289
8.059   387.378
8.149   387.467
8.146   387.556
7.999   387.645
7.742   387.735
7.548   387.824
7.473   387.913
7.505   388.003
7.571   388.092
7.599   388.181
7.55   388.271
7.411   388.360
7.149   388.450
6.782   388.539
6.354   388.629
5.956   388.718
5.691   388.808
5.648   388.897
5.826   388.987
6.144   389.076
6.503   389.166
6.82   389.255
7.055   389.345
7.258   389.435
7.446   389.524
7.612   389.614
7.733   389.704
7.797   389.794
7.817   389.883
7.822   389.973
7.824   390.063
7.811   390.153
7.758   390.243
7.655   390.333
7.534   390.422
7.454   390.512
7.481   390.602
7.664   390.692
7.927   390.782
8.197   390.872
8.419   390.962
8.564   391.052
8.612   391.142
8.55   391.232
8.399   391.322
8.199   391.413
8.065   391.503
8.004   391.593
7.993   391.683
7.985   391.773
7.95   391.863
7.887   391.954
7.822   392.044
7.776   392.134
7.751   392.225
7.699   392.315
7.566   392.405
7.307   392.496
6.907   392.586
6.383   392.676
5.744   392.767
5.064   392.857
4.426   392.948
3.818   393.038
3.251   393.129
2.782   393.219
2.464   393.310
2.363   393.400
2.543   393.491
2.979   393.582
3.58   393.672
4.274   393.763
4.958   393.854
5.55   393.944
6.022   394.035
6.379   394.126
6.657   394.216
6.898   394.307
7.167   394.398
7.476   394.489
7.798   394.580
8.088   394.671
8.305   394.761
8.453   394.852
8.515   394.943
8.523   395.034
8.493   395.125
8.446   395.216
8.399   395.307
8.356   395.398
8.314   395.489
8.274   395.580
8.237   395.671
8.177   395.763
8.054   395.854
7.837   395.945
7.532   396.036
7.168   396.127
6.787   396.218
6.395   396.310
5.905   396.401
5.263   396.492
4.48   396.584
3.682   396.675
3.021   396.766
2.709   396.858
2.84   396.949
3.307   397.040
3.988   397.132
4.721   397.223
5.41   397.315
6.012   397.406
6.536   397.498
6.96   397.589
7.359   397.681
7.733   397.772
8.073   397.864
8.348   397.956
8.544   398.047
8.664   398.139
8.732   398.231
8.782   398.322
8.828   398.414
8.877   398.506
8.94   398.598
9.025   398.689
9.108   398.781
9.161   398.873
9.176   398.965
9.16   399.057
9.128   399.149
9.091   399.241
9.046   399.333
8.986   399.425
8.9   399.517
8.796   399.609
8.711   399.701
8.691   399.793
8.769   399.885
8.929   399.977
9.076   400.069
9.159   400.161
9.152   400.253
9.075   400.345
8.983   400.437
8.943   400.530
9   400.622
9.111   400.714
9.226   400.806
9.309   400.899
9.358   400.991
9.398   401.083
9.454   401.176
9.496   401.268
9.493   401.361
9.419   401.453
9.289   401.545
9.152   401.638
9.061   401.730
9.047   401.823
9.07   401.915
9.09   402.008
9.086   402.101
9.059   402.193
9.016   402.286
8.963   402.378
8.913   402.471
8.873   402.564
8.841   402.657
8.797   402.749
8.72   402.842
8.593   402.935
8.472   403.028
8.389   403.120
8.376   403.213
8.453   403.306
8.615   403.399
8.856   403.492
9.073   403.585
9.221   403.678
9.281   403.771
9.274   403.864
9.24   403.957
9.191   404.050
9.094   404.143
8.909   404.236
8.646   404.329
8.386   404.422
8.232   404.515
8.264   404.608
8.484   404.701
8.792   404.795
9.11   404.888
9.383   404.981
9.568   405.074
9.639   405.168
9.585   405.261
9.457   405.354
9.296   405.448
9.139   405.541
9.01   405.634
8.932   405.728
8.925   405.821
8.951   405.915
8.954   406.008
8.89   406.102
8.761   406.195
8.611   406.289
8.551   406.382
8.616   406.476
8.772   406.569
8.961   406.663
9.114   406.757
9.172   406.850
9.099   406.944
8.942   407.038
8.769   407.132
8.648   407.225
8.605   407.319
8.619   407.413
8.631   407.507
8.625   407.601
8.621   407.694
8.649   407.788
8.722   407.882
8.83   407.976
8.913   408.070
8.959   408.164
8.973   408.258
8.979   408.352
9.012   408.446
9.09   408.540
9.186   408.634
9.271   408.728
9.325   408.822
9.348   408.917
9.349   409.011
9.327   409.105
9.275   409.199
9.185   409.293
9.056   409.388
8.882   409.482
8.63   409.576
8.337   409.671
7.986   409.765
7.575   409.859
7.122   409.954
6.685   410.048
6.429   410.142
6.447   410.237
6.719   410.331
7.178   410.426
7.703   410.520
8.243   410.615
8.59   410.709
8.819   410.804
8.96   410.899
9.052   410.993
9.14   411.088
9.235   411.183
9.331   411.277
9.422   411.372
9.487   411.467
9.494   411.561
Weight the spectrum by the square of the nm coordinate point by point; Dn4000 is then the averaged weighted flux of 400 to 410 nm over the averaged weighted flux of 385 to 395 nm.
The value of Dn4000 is 1.3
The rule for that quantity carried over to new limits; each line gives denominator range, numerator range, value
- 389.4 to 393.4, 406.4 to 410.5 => 1.31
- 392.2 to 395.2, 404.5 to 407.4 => 1.59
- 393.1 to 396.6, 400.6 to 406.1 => 1.45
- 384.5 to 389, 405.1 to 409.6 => 1.25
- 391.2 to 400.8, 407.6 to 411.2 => 1.27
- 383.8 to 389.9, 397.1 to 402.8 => 1.20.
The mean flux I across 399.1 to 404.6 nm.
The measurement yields 8.98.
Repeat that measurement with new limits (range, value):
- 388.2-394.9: 6.77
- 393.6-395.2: 6.86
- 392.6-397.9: 6.02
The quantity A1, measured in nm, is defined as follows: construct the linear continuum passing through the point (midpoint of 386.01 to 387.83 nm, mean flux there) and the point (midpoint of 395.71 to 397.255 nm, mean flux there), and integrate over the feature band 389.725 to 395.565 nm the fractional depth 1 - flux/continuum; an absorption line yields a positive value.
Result -0.32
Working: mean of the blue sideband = 8.4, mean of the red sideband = 5.42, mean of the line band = 6.96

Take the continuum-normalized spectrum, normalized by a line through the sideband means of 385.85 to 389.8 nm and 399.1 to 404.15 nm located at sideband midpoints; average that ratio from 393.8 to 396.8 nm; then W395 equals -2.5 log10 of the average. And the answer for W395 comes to 0.181 mag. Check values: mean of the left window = 7.63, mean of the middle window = 7.09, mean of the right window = 9.01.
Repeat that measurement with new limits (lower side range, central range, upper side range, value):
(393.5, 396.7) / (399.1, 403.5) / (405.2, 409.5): -0.14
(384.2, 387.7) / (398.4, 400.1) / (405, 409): -0.03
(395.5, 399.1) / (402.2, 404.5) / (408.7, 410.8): -0.17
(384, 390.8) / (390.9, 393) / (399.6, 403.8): 0.09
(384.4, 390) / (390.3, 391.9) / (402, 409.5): 0.00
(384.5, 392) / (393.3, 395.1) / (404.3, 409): 0.33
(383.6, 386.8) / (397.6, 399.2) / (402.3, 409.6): -0.02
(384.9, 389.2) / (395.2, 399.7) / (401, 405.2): 0.17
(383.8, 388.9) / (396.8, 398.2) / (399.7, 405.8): 0.38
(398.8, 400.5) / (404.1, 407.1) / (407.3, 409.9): 0.00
